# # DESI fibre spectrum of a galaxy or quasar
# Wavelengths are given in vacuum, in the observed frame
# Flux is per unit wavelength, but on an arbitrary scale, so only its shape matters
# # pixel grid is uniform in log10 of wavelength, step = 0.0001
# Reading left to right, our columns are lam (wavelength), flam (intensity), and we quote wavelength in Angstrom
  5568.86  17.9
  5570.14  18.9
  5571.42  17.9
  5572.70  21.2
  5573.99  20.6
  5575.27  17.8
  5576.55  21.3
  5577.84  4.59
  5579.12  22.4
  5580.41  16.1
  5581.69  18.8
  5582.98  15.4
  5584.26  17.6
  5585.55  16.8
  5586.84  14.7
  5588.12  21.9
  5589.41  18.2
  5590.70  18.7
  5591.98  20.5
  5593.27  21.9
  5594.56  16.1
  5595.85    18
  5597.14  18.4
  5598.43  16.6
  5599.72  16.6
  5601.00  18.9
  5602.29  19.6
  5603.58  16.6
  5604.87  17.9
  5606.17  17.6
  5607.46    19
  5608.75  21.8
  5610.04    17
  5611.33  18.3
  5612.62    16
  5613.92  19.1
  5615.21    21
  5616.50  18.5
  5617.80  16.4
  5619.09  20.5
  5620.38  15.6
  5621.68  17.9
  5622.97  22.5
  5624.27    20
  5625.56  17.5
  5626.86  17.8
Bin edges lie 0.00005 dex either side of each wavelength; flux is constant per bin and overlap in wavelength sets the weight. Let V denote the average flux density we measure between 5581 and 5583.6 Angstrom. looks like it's 17.1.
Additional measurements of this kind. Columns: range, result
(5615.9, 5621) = 17.8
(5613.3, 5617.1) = 19.6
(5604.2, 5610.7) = 18.6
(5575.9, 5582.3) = 16.6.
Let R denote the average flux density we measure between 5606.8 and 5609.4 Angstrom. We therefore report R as 20.4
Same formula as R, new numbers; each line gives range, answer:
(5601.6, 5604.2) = 18.1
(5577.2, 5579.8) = 13.5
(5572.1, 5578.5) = 17.1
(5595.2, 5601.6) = 17.7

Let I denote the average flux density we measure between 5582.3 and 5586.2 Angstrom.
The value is 16.6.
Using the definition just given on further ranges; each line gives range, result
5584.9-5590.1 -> 17.9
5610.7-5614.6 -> 17.8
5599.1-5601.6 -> 17.8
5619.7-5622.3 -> 16.8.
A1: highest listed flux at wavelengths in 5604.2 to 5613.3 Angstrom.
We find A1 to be 21.8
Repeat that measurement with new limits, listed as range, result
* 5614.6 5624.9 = 22.5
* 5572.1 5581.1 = 22.4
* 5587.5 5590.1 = 21.9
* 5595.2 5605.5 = 19.6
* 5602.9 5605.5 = 17.9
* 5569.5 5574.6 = 21.2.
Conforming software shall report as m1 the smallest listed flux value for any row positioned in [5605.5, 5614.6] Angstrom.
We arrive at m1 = 16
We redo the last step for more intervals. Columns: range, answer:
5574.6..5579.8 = 4.59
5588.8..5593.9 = 18.2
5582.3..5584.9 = 15.4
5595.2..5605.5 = 16.6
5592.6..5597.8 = 16.1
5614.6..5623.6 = 15.6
